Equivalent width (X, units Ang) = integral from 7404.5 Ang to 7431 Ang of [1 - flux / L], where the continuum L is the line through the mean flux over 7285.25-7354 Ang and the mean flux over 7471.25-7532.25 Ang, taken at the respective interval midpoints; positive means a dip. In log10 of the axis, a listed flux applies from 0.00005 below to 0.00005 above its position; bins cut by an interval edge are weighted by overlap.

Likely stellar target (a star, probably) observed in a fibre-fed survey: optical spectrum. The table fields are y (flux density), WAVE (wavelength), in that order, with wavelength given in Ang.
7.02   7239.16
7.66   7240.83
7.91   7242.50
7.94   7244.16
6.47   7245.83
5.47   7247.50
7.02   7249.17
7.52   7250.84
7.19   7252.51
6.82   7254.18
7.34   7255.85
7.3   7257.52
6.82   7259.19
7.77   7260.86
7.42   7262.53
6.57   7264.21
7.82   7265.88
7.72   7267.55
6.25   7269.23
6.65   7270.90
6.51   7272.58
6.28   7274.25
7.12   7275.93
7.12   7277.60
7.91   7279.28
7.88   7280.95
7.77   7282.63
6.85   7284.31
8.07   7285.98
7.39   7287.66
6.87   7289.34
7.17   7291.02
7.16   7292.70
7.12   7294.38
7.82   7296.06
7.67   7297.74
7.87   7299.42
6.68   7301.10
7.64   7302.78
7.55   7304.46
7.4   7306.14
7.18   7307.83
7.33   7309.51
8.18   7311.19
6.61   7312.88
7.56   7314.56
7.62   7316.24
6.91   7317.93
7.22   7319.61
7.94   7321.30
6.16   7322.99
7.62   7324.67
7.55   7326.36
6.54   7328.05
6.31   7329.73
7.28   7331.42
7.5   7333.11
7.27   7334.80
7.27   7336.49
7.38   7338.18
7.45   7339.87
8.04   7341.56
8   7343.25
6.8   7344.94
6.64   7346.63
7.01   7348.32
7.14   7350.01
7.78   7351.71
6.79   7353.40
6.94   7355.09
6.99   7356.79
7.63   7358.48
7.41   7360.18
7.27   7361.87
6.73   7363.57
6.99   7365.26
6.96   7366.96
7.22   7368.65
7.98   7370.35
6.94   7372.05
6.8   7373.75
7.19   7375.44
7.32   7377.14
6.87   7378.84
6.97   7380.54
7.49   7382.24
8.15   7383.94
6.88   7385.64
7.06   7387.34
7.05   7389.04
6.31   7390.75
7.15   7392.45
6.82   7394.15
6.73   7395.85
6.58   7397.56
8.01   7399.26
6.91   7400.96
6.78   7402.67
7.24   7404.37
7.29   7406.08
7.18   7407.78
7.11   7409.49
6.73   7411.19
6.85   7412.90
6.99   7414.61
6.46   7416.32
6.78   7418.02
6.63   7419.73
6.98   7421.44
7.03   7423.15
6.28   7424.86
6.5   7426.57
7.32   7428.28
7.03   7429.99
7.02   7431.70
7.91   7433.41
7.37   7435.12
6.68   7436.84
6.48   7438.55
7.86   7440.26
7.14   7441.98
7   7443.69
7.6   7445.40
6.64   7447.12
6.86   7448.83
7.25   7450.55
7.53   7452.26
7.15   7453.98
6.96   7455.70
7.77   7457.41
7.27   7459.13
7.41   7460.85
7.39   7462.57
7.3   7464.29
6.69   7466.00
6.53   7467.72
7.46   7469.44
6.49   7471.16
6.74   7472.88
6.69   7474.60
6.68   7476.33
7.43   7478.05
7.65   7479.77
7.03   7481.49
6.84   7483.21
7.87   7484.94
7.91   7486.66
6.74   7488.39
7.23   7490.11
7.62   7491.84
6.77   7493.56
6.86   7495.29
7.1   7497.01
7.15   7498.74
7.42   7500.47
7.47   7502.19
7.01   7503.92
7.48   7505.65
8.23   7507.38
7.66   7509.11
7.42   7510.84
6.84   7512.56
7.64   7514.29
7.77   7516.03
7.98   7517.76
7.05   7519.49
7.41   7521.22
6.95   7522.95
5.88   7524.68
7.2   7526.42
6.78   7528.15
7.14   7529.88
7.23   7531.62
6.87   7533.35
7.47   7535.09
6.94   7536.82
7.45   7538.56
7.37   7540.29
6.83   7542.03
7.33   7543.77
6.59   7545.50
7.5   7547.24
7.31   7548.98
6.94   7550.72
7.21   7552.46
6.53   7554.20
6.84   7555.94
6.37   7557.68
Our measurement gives 1.35 Ang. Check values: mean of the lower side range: 7.3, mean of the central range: 6.89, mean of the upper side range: 7.21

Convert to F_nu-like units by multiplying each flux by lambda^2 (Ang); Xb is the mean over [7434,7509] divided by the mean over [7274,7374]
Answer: 1.03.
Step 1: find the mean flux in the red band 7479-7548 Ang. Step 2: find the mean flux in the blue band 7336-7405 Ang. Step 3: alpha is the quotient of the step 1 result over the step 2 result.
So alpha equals 1.01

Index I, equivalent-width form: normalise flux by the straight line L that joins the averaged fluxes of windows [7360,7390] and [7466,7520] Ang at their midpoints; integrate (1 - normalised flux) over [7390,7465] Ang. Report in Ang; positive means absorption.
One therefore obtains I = 1.6 Ang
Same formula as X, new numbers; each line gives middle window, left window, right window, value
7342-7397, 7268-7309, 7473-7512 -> 1.0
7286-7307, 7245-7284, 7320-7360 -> -0.7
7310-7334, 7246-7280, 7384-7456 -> -0.7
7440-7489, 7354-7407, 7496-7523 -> 1.0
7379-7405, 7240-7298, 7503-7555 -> 0.5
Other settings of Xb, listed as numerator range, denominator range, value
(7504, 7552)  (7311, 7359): 1.05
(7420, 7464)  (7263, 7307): 1.02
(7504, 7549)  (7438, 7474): 1.04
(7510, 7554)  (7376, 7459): 1.05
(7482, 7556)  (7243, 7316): 1.06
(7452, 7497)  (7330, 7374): 1.02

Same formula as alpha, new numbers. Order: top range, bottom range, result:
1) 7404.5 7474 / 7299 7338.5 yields 0.97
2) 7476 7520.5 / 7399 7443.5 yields 1.05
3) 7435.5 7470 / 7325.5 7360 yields 0.99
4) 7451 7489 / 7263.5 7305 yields 0.99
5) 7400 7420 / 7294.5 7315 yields 0.93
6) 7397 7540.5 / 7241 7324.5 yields 0.99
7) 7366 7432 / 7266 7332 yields 0.97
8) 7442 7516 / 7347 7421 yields 1.02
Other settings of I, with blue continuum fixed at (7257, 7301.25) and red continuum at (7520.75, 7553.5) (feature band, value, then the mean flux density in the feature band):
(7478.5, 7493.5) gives -0.5 Ang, 7.33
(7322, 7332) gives 0.4 Ang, 6.92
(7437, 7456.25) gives 0.0 Ang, 7.12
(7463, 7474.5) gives 0.4 Ang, 6.88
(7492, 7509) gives -0.5 Ang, 7.31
